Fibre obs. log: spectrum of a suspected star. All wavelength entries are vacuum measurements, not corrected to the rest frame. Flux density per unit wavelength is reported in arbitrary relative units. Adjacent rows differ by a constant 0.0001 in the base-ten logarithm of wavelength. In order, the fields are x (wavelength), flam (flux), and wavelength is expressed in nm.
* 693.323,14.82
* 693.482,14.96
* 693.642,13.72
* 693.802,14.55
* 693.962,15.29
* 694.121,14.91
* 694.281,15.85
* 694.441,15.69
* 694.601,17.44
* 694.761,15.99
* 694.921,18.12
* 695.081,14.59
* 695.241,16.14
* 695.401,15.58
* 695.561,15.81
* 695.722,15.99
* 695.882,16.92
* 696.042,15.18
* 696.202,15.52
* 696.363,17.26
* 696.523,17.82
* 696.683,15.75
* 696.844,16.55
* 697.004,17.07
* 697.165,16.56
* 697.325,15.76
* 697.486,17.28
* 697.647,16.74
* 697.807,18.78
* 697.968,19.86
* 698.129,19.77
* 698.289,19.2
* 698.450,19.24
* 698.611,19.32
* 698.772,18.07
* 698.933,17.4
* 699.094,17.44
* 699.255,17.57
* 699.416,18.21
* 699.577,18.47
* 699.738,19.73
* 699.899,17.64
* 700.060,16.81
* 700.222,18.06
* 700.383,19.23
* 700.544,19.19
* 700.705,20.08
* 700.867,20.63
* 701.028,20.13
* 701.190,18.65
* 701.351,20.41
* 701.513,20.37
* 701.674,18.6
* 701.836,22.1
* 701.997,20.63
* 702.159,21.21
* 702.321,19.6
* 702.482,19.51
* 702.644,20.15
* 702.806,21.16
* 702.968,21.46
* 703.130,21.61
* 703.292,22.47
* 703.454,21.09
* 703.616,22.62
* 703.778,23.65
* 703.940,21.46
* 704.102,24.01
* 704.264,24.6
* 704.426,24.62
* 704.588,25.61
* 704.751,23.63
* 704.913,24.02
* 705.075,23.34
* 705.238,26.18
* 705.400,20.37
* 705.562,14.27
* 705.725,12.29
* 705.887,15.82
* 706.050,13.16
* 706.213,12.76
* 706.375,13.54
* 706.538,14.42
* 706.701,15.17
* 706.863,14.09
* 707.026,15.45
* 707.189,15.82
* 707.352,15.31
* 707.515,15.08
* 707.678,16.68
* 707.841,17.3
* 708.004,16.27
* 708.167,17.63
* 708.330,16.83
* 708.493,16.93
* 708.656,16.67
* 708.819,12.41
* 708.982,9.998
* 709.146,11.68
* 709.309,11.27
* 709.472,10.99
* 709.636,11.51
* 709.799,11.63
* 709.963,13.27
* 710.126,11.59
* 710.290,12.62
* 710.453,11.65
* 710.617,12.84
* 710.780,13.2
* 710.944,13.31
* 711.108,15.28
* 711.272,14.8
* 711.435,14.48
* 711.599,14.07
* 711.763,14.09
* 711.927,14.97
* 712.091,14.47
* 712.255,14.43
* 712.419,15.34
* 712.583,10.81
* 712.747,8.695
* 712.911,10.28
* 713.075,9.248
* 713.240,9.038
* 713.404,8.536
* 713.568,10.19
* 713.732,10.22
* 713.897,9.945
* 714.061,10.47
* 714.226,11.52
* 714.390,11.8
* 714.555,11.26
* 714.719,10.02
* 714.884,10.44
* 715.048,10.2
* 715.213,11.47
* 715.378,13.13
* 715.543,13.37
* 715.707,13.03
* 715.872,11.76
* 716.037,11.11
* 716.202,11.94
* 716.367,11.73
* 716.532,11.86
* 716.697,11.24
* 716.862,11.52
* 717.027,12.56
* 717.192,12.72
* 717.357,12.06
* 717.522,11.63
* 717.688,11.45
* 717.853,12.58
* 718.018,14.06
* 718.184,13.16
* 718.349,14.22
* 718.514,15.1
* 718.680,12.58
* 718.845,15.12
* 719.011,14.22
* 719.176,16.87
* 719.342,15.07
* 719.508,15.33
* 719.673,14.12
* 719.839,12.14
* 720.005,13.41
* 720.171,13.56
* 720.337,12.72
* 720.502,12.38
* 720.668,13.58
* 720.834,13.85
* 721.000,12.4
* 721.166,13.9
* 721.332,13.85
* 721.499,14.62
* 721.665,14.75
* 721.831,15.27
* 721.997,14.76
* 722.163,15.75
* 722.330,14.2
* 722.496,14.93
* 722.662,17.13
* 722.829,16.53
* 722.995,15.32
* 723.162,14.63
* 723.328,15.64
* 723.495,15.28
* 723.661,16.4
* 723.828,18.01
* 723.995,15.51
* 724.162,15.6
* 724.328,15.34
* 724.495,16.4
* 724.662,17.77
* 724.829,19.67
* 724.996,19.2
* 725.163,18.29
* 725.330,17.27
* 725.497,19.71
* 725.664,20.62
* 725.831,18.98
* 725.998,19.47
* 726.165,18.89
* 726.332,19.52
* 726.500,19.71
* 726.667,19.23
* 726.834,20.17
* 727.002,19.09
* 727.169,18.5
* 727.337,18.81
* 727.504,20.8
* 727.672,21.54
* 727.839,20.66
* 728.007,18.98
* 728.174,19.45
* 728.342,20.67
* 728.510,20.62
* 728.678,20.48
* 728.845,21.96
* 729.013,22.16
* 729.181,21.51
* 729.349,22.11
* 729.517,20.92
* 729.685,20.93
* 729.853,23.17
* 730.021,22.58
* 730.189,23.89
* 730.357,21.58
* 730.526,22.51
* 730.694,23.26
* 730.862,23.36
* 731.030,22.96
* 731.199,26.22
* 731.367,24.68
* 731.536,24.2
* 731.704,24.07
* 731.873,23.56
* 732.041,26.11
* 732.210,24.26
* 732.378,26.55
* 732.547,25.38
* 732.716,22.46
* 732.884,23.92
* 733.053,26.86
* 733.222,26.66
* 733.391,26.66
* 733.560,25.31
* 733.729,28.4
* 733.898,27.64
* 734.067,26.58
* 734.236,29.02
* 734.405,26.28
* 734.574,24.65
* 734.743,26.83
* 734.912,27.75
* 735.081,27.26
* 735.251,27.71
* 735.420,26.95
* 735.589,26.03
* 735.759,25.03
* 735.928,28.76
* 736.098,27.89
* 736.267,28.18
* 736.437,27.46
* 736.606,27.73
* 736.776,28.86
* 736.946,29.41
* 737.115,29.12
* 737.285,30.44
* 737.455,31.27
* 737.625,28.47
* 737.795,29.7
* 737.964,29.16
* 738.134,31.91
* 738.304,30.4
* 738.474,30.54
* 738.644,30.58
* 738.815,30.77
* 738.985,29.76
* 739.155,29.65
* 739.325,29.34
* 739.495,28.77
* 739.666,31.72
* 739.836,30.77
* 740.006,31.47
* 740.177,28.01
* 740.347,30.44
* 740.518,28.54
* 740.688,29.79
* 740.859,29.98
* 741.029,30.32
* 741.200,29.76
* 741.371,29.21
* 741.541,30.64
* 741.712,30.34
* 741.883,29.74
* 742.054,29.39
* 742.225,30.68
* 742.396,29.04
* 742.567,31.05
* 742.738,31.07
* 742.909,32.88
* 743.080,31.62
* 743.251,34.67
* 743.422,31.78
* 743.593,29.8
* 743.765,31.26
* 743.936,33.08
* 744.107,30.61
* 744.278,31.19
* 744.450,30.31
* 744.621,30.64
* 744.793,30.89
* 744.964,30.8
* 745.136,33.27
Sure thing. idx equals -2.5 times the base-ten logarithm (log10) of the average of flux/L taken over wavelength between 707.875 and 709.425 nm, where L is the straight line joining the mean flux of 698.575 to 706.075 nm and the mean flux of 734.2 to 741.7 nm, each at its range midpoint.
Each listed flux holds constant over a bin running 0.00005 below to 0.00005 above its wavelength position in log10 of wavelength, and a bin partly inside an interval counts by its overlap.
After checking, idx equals 0.45 mag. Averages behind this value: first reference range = 20.2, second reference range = 29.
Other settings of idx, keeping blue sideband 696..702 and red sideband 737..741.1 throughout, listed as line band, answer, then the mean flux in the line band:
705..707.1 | 0.25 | 16.2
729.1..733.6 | 0.16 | 23.9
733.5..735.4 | 0.06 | 27.1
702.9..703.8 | -0.13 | 22.1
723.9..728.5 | 0.36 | 18.9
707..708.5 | 0.27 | 16.3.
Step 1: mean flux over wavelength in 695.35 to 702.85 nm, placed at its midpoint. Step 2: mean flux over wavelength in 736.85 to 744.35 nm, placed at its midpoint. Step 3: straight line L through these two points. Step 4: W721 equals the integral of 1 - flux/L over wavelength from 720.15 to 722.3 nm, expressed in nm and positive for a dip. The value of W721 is 0.94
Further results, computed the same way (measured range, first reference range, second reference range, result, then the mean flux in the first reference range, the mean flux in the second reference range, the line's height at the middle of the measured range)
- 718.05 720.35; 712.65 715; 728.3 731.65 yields 0.01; 10.1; 22.5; 14.3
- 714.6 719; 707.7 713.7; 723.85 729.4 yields 0.89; 13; 19.3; 15.4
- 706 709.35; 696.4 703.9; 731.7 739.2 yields 1.00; 19.2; 27.6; 21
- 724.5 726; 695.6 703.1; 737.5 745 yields 0.41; 18.6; 30.5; 25.9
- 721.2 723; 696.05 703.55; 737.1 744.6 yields 0.72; 18.9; 30.4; 25.2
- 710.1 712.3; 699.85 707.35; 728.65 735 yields 0.75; 19.6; 24.5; 20.9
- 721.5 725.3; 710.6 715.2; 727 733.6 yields 0.47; 11.9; 22.8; 18.5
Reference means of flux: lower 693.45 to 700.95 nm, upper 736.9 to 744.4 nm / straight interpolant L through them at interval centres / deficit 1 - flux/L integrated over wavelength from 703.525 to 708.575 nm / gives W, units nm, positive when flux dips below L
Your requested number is 0.34 nm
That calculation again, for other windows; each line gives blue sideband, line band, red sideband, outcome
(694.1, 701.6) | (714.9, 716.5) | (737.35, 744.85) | 0.77 nm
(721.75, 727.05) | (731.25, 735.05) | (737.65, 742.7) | -0.23 nm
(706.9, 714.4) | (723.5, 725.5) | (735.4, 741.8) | 0.37 nm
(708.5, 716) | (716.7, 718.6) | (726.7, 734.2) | 0.32 nm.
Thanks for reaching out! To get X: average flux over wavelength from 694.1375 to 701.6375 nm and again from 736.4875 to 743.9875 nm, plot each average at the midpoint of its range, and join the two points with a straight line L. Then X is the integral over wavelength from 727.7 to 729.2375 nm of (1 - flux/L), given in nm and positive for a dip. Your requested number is 0.35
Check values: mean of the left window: 17.7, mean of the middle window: 20.7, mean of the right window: 30.3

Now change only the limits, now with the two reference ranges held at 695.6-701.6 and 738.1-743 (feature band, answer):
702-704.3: -0.27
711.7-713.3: 0.72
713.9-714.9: 0.52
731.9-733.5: 0.15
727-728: 0.25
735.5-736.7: 0.07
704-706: -0.16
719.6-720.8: 0.55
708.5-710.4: 0.79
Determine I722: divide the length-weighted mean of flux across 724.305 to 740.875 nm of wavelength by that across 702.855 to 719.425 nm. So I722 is 1.7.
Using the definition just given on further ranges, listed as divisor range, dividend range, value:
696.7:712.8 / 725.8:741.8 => 1.48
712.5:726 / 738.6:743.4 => 2.21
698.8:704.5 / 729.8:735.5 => 1.25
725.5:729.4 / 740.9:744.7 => 1.53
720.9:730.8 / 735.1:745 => 1.62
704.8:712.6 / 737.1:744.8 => 2.05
